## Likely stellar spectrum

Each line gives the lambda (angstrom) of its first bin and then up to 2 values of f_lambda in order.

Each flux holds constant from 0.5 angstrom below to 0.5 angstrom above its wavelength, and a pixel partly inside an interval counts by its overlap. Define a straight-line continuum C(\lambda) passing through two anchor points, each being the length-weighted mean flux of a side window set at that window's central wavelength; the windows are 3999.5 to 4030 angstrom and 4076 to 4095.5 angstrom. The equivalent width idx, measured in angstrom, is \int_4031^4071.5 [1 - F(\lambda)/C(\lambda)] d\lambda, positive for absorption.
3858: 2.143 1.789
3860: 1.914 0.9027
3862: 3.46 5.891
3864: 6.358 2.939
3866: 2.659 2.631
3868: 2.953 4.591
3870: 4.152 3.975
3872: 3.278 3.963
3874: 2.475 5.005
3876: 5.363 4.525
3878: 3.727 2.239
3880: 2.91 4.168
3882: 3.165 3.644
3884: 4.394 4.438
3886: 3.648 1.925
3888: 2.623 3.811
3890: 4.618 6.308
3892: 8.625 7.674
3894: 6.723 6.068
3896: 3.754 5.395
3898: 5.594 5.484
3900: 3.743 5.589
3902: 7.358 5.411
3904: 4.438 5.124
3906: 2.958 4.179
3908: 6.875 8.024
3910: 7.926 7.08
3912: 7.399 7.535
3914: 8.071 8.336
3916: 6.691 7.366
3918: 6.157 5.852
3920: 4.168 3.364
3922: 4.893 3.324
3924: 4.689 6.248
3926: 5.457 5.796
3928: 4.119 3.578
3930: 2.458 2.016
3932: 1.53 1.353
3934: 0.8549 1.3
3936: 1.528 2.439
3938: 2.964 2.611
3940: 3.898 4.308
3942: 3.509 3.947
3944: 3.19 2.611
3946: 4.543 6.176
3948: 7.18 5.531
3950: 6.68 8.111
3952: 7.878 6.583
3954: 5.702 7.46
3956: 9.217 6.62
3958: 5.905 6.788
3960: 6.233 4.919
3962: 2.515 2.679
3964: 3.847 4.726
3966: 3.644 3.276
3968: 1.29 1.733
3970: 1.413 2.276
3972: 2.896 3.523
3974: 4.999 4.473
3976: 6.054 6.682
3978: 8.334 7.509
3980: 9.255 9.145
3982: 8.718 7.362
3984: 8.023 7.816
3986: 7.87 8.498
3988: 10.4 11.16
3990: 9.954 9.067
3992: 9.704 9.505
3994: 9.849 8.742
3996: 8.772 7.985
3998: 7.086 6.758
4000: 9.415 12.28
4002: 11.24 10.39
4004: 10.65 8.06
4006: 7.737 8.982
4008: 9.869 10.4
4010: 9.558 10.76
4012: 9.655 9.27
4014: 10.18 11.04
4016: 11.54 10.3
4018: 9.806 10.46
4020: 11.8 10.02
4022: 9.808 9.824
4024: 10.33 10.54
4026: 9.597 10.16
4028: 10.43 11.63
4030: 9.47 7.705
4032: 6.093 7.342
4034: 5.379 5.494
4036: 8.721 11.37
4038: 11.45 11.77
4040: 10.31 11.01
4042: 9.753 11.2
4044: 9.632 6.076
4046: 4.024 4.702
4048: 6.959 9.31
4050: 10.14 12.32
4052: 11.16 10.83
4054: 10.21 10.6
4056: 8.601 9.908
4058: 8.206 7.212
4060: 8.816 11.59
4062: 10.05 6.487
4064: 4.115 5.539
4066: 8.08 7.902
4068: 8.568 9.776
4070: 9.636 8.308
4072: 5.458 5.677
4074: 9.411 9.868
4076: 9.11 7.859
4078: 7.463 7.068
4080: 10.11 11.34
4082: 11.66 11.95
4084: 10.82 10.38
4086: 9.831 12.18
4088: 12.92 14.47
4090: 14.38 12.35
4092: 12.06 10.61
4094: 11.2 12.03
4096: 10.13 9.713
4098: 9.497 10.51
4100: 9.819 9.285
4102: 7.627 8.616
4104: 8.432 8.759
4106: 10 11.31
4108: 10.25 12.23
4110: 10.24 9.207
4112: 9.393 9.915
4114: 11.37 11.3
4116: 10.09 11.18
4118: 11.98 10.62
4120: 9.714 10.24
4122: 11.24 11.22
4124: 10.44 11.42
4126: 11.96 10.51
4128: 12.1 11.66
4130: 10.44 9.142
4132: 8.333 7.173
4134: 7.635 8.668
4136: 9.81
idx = 7.3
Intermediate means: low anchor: 10.2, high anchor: 11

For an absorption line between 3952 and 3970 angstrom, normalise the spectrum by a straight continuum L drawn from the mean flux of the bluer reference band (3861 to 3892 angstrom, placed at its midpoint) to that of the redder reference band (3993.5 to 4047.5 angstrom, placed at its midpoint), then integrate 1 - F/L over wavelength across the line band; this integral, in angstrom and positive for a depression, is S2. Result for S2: 5.5 angstrom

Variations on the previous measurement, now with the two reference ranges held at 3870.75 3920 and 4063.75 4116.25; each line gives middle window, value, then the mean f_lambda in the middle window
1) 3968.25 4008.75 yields -1.9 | 7.83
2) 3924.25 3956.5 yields 9.9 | 4.4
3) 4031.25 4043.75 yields -0.8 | 9.14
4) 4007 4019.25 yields -3.3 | 10.2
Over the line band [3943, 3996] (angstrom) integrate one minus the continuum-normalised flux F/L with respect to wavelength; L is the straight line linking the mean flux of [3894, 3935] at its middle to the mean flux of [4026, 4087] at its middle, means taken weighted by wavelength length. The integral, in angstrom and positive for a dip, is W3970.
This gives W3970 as 2.9 angstrom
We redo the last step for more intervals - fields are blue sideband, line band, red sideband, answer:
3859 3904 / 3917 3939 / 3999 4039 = 8.9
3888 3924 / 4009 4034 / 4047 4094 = -4.1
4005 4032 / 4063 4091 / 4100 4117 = 1.4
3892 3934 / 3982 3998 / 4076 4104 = -2.8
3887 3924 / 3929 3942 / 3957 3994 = 7.8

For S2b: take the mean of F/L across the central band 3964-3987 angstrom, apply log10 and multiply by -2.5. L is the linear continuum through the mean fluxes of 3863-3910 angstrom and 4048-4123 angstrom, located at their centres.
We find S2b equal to 0.26 mag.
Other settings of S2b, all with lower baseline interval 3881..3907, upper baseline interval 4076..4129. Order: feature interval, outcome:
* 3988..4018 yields -0.22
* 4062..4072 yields 0.25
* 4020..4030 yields -0.21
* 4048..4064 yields -0.02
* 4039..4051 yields 0.03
